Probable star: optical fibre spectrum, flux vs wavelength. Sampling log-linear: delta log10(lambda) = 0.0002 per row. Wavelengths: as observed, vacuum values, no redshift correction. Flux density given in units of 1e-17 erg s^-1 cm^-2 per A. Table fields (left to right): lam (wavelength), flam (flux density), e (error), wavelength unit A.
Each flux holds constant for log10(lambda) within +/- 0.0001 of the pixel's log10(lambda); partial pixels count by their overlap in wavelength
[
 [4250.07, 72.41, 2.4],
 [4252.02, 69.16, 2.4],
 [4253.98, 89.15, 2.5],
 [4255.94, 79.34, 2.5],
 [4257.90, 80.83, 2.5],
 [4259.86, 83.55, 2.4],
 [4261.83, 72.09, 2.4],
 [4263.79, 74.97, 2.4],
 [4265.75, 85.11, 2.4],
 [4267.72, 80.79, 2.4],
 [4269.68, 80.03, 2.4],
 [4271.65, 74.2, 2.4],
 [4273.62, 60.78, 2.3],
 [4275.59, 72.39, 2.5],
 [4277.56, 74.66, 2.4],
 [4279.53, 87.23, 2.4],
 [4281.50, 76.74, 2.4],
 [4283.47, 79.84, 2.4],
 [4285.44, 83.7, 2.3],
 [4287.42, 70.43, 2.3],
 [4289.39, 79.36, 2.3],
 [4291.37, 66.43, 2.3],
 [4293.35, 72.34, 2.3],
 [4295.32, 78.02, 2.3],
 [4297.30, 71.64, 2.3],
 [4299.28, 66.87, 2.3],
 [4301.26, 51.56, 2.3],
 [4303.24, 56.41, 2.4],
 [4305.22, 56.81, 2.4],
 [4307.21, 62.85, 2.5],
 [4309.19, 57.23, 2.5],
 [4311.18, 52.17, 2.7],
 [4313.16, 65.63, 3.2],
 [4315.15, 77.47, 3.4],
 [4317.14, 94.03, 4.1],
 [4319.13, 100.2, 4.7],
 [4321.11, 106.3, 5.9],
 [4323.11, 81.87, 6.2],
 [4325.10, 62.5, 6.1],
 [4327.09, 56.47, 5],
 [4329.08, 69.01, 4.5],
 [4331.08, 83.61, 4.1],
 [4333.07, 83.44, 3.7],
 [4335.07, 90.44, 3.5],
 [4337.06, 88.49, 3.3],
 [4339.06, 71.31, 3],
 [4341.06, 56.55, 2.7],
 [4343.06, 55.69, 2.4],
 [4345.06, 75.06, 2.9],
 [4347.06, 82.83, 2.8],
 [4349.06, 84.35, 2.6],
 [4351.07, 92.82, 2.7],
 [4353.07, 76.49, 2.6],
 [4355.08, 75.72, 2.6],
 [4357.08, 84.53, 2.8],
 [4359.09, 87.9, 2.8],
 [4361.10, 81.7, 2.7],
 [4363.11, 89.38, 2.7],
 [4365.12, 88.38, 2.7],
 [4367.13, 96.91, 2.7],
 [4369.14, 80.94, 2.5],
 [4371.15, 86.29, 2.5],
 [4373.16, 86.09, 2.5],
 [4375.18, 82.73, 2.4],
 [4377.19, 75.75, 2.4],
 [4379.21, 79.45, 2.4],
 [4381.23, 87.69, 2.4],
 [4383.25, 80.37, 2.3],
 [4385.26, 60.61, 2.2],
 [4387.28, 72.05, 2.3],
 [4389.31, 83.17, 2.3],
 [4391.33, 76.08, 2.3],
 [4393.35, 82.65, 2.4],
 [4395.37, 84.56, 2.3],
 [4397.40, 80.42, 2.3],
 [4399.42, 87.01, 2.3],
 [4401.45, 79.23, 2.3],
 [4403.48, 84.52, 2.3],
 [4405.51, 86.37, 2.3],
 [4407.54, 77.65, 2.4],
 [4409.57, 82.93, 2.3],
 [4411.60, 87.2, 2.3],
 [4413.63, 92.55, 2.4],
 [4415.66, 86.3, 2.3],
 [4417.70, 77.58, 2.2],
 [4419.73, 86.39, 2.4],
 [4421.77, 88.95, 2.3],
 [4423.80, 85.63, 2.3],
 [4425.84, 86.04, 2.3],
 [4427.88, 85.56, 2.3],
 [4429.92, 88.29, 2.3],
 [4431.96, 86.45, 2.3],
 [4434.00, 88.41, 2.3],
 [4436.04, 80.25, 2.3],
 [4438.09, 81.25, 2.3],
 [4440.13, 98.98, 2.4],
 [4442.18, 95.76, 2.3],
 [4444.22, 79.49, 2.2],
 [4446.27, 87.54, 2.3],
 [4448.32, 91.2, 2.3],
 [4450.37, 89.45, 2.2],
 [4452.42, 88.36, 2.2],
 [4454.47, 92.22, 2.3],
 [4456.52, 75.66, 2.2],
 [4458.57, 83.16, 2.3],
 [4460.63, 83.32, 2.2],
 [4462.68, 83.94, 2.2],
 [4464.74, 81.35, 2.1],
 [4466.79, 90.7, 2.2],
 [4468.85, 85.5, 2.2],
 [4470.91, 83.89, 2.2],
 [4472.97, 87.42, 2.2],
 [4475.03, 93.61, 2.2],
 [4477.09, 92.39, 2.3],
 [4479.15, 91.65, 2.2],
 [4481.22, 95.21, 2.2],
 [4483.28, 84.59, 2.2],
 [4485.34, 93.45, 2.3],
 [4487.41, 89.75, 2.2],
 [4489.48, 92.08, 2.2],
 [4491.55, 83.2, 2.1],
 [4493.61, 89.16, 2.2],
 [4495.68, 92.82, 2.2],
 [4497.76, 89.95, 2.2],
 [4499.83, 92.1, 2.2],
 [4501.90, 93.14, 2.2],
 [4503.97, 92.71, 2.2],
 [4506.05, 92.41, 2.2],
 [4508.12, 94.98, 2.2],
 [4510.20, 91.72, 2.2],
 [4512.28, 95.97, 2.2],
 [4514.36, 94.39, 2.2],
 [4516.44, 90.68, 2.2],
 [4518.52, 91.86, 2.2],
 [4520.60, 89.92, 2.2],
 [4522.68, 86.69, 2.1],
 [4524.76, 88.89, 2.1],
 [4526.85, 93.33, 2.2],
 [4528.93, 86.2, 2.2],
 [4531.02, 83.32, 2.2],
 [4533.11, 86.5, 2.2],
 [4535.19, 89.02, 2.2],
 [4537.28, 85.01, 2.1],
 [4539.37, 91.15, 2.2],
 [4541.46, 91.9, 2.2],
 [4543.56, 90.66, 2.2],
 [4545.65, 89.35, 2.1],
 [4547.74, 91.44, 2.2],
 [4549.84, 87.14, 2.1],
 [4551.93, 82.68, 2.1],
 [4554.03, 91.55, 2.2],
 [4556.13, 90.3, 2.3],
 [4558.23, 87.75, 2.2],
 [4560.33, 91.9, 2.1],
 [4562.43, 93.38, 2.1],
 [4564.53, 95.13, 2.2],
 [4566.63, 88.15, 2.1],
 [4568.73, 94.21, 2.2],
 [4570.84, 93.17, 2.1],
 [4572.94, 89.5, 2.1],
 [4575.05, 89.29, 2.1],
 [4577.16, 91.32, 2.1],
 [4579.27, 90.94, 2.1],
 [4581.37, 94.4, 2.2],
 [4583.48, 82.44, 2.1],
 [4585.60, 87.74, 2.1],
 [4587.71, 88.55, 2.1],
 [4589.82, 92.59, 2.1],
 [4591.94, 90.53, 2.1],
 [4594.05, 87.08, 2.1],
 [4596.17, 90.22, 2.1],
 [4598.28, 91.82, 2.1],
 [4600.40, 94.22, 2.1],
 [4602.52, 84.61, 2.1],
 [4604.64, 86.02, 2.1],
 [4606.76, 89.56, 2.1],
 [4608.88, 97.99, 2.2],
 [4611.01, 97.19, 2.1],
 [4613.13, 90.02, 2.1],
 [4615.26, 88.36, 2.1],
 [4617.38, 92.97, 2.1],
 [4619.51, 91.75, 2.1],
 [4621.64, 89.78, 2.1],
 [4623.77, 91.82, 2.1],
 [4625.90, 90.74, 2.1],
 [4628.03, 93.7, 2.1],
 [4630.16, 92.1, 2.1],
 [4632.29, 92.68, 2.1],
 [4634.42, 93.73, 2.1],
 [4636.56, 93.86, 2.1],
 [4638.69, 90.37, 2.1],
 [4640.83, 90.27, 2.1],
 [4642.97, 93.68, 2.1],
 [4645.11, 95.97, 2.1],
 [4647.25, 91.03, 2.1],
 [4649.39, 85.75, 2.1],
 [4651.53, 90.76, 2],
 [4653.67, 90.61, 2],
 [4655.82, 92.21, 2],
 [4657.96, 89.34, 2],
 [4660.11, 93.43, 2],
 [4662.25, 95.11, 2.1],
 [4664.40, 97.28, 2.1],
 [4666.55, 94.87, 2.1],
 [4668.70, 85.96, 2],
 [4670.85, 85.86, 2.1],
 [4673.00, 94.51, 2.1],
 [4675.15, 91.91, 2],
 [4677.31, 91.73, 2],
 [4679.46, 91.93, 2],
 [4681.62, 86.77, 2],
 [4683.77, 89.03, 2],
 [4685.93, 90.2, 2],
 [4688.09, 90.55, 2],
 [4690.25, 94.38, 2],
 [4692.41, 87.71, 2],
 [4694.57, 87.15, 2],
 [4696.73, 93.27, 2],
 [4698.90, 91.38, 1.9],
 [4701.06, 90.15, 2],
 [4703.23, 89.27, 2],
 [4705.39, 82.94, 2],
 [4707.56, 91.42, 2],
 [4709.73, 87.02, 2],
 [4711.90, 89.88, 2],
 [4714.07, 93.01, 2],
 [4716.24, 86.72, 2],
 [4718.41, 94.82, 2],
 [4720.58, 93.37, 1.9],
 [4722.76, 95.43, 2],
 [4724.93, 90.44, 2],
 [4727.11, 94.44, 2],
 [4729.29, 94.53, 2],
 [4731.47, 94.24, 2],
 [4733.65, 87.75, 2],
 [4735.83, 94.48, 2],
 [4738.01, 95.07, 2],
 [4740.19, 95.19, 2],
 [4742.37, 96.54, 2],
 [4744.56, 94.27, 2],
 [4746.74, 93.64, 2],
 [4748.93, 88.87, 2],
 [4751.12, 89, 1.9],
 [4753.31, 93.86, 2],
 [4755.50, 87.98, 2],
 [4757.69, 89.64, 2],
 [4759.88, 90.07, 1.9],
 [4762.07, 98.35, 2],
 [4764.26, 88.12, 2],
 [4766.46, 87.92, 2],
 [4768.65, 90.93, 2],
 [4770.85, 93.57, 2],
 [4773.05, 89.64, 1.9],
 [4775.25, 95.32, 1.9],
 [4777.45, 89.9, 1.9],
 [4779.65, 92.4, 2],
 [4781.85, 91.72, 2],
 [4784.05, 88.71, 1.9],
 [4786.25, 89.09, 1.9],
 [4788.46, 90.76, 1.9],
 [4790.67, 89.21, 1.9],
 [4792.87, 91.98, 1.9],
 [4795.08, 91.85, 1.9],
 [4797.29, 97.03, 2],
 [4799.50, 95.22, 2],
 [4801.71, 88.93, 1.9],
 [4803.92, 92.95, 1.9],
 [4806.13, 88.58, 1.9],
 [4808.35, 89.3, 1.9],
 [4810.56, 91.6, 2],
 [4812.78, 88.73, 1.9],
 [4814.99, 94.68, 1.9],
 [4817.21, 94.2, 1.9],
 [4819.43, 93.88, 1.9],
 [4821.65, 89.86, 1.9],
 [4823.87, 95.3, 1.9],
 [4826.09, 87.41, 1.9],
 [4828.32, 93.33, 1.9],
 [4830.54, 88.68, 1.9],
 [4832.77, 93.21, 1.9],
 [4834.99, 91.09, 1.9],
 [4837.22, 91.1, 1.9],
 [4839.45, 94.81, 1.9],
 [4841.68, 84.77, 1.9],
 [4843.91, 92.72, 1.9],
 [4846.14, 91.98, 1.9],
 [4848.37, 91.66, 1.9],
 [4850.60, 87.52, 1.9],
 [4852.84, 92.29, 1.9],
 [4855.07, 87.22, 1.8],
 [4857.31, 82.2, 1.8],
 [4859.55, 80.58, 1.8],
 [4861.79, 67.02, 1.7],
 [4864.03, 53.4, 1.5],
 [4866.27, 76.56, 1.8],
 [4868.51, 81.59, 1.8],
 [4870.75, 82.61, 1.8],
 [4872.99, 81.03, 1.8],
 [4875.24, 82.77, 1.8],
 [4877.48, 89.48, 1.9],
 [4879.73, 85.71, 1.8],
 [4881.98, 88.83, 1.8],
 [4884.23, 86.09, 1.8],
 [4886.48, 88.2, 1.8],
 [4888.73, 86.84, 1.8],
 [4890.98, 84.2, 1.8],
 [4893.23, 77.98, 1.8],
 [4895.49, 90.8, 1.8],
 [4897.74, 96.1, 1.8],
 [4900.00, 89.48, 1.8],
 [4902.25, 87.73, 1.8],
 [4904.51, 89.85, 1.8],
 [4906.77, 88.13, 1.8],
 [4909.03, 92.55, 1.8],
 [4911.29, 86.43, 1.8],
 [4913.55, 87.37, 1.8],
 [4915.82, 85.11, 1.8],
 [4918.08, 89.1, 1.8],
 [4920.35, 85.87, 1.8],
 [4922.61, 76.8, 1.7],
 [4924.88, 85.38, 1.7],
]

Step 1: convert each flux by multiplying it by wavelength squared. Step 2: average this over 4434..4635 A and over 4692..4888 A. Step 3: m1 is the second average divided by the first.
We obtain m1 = 1.1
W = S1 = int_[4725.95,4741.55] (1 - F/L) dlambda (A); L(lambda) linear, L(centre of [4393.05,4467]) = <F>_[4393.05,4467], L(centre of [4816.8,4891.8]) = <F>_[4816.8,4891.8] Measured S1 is -1.4 A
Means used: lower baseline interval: 85.6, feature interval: 93.7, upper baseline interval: 86.3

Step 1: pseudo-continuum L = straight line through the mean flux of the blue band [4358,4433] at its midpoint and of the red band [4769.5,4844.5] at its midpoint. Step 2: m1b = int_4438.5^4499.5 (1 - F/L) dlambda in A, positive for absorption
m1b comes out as -2.5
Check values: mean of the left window 83.6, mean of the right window 91.5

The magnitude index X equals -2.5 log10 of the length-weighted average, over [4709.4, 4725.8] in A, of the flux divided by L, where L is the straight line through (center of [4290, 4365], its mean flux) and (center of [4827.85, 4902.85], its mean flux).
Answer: -0.11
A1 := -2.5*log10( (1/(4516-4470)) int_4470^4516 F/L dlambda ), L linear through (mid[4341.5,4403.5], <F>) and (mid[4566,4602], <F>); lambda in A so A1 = -0.06 mag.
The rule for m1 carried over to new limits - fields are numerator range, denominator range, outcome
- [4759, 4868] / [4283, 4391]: 1.43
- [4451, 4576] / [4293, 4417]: 1.23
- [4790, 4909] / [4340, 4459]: 1.28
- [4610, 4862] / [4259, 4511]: 1.30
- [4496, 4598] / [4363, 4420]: 1.17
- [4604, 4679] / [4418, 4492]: 1.14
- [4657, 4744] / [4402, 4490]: 1.18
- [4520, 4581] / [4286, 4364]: 1.33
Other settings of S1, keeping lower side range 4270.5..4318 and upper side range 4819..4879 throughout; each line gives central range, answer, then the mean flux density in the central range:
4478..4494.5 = -3.1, 89.9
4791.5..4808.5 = -1.5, 92.1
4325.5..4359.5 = -2.5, 76.9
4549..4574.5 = -4.1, 90.4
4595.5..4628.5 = -5.0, 91.3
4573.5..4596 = -3.2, 89.5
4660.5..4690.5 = -3.8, 91.4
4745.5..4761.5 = -1.4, 90.7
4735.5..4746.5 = -1.6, 95.1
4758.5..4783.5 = -2.3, 91.6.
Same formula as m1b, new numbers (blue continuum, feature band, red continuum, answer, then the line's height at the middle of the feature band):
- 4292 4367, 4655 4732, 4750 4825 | -2.56 A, 88.2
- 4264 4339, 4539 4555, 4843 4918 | -2.09 A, 79.1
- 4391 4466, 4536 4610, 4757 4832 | -2.00 A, 87.7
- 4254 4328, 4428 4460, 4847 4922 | -4.23 A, 76.9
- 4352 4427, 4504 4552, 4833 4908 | -3.60 A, 83.7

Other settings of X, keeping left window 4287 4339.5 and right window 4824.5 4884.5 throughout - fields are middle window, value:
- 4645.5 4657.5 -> -0.12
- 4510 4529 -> -0.17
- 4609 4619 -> -0.16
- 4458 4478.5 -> -0.13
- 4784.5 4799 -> -0.09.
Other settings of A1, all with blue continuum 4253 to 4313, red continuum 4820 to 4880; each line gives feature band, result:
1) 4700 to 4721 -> -0.09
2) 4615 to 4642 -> -0.14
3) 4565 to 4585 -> -0.14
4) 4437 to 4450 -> -0.17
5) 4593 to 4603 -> -0.13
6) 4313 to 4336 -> -0.11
